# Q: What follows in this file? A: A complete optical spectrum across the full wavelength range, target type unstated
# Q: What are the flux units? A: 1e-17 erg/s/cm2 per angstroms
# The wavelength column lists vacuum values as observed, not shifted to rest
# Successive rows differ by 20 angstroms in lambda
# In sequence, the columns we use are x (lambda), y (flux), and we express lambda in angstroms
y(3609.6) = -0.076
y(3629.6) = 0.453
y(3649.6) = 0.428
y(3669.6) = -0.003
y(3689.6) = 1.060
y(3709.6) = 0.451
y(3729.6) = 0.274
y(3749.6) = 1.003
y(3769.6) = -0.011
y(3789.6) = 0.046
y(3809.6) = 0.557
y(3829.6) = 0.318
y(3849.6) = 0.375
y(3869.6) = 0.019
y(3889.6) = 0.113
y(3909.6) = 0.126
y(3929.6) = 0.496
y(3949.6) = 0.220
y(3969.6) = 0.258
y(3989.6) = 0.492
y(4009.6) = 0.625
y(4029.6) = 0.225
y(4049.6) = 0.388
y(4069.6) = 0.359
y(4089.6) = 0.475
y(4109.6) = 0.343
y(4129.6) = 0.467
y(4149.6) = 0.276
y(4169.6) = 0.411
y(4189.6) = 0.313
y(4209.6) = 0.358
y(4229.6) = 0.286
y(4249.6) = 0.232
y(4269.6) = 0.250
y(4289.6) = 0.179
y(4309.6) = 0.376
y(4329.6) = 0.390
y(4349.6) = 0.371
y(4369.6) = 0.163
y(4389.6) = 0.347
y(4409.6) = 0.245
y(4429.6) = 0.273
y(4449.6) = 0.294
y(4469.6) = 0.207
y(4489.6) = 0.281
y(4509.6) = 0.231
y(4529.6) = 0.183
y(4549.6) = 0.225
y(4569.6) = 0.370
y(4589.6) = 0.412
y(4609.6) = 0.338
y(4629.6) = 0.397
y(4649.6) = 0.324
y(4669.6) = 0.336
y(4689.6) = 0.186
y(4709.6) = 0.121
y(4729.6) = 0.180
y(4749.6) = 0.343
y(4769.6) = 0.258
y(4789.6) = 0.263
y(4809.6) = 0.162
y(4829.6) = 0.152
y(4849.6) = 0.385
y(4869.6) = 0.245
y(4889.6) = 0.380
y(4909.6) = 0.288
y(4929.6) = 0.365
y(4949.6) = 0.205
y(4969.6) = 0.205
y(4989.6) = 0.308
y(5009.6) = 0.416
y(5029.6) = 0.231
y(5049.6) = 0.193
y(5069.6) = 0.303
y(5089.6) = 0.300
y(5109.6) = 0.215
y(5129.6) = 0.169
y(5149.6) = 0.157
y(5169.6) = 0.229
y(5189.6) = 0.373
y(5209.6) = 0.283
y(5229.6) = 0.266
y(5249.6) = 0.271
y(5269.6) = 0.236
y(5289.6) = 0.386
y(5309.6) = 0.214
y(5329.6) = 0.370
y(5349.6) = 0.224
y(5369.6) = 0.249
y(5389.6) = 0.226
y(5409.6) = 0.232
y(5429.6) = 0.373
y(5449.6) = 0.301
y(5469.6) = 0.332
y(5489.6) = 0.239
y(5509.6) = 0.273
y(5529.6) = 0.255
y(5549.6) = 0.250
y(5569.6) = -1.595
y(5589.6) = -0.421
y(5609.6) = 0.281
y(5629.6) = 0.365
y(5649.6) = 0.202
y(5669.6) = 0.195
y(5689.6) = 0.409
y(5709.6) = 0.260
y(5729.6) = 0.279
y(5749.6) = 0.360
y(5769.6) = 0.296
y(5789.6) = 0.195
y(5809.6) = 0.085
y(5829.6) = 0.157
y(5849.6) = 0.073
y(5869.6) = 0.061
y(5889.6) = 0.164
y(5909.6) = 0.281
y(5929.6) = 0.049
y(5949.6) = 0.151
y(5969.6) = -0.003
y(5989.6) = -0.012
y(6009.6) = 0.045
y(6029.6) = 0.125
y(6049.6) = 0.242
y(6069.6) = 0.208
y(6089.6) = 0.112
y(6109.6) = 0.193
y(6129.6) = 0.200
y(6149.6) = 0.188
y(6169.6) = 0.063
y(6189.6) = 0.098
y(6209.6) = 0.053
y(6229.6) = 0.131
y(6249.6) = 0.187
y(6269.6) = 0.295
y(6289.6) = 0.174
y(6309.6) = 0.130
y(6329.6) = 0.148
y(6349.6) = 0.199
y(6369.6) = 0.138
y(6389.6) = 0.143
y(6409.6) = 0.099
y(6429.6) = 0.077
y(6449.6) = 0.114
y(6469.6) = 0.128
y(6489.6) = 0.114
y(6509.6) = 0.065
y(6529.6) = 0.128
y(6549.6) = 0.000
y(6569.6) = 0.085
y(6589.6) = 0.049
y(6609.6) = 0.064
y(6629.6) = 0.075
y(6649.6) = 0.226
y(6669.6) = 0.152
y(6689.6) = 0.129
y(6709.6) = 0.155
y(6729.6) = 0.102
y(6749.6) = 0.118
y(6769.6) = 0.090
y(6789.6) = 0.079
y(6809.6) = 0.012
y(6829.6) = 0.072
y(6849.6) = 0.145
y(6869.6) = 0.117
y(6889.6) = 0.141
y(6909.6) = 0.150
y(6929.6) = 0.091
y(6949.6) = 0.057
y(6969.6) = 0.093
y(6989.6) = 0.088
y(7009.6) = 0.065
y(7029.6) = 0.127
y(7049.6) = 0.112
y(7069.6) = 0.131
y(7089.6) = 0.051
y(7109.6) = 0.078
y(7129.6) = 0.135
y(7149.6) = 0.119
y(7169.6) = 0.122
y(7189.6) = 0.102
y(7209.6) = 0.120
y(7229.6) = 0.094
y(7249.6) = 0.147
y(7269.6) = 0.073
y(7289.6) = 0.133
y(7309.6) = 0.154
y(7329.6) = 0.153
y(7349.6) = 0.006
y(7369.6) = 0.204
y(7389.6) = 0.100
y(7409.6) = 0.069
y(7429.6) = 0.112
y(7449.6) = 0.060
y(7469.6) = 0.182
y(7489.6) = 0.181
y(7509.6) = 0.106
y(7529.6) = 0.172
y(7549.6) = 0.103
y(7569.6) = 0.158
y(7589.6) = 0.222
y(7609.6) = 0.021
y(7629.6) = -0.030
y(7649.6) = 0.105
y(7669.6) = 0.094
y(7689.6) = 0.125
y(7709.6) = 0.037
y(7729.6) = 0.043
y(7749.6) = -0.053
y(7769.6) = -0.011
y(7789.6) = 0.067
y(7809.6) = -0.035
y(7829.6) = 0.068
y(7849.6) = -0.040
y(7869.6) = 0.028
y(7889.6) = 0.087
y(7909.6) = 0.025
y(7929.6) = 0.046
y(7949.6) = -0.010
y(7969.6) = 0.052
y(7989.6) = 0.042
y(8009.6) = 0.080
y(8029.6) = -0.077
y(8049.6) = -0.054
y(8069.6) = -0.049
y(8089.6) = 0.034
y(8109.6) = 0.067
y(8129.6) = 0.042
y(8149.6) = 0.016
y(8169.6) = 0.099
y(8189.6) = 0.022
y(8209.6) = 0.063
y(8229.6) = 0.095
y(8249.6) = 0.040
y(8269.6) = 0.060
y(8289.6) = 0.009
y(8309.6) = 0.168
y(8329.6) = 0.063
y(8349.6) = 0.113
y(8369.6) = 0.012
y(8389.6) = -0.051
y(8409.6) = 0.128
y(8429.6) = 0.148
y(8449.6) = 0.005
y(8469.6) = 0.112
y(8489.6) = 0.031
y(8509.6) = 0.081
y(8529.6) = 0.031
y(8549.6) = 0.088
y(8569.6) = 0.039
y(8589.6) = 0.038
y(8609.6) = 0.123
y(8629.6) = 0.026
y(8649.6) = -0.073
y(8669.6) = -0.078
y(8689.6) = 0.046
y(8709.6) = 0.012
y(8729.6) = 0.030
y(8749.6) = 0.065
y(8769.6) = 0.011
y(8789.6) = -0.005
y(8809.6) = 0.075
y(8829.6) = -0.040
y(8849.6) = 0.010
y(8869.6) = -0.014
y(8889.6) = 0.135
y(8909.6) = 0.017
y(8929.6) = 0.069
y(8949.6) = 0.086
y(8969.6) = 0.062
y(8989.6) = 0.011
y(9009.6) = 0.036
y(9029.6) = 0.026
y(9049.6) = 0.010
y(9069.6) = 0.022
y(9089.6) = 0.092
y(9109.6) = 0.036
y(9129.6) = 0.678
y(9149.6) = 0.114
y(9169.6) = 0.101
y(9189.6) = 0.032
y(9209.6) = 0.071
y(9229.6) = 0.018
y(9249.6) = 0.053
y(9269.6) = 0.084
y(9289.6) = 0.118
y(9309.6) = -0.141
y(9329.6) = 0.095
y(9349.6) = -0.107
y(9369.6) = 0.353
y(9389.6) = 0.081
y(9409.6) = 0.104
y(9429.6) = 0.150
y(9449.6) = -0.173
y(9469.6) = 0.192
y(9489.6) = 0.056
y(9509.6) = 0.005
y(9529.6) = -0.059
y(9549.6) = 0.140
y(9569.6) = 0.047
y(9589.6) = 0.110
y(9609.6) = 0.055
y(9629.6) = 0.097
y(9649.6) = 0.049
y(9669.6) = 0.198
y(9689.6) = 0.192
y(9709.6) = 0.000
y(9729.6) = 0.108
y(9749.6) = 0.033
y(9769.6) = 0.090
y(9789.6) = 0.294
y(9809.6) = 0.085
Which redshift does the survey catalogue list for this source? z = 1.449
